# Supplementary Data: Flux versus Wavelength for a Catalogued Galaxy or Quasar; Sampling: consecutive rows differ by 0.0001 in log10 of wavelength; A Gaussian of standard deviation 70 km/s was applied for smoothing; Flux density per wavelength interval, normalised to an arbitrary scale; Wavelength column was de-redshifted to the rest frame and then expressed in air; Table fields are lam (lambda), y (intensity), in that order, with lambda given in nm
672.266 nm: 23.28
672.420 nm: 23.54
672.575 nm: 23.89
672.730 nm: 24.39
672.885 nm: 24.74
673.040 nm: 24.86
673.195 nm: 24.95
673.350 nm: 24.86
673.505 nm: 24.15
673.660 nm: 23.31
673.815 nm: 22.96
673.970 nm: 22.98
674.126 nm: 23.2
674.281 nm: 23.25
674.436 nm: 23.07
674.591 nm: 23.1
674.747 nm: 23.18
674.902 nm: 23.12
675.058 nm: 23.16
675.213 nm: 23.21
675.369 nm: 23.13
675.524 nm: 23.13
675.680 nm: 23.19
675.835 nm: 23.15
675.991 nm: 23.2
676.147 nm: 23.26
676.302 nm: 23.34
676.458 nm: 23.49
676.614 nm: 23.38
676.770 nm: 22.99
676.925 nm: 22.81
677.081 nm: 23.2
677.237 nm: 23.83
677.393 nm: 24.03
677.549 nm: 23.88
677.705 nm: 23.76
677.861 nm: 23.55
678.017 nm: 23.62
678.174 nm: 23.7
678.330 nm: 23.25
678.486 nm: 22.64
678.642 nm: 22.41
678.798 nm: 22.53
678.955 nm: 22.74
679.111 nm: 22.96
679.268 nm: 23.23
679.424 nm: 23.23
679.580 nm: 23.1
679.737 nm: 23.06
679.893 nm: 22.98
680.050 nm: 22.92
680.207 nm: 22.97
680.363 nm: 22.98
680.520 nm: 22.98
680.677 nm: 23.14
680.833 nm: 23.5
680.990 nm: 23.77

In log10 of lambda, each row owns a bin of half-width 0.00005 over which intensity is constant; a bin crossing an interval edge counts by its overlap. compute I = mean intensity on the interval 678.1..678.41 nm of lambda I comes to 23.5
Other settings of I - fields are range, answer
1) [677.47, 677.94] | 23.7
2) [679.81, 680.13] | 22.9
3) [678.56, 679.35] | 22.8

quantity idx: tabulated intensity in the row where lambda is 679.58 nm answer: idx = 23.1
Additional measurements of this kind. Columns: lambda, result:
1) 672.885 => 24.74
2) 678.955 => 22.74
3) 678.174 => 23.7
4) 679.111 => 22.96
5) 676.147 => 23.26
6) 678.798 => 22.53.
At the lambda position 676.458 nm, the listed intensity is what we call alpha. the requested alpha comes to 23.49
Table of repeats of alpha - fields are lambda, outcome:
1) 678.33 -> 23.25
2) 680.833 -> 23.5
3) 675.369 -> 23.13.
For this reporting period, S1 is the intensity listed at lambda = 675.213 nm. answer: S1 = 23.21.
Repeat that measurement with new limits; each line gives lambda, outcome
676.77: 22.99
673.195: 24.95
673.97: 22.98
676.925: 22.81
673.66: 23.31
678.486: 22.64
